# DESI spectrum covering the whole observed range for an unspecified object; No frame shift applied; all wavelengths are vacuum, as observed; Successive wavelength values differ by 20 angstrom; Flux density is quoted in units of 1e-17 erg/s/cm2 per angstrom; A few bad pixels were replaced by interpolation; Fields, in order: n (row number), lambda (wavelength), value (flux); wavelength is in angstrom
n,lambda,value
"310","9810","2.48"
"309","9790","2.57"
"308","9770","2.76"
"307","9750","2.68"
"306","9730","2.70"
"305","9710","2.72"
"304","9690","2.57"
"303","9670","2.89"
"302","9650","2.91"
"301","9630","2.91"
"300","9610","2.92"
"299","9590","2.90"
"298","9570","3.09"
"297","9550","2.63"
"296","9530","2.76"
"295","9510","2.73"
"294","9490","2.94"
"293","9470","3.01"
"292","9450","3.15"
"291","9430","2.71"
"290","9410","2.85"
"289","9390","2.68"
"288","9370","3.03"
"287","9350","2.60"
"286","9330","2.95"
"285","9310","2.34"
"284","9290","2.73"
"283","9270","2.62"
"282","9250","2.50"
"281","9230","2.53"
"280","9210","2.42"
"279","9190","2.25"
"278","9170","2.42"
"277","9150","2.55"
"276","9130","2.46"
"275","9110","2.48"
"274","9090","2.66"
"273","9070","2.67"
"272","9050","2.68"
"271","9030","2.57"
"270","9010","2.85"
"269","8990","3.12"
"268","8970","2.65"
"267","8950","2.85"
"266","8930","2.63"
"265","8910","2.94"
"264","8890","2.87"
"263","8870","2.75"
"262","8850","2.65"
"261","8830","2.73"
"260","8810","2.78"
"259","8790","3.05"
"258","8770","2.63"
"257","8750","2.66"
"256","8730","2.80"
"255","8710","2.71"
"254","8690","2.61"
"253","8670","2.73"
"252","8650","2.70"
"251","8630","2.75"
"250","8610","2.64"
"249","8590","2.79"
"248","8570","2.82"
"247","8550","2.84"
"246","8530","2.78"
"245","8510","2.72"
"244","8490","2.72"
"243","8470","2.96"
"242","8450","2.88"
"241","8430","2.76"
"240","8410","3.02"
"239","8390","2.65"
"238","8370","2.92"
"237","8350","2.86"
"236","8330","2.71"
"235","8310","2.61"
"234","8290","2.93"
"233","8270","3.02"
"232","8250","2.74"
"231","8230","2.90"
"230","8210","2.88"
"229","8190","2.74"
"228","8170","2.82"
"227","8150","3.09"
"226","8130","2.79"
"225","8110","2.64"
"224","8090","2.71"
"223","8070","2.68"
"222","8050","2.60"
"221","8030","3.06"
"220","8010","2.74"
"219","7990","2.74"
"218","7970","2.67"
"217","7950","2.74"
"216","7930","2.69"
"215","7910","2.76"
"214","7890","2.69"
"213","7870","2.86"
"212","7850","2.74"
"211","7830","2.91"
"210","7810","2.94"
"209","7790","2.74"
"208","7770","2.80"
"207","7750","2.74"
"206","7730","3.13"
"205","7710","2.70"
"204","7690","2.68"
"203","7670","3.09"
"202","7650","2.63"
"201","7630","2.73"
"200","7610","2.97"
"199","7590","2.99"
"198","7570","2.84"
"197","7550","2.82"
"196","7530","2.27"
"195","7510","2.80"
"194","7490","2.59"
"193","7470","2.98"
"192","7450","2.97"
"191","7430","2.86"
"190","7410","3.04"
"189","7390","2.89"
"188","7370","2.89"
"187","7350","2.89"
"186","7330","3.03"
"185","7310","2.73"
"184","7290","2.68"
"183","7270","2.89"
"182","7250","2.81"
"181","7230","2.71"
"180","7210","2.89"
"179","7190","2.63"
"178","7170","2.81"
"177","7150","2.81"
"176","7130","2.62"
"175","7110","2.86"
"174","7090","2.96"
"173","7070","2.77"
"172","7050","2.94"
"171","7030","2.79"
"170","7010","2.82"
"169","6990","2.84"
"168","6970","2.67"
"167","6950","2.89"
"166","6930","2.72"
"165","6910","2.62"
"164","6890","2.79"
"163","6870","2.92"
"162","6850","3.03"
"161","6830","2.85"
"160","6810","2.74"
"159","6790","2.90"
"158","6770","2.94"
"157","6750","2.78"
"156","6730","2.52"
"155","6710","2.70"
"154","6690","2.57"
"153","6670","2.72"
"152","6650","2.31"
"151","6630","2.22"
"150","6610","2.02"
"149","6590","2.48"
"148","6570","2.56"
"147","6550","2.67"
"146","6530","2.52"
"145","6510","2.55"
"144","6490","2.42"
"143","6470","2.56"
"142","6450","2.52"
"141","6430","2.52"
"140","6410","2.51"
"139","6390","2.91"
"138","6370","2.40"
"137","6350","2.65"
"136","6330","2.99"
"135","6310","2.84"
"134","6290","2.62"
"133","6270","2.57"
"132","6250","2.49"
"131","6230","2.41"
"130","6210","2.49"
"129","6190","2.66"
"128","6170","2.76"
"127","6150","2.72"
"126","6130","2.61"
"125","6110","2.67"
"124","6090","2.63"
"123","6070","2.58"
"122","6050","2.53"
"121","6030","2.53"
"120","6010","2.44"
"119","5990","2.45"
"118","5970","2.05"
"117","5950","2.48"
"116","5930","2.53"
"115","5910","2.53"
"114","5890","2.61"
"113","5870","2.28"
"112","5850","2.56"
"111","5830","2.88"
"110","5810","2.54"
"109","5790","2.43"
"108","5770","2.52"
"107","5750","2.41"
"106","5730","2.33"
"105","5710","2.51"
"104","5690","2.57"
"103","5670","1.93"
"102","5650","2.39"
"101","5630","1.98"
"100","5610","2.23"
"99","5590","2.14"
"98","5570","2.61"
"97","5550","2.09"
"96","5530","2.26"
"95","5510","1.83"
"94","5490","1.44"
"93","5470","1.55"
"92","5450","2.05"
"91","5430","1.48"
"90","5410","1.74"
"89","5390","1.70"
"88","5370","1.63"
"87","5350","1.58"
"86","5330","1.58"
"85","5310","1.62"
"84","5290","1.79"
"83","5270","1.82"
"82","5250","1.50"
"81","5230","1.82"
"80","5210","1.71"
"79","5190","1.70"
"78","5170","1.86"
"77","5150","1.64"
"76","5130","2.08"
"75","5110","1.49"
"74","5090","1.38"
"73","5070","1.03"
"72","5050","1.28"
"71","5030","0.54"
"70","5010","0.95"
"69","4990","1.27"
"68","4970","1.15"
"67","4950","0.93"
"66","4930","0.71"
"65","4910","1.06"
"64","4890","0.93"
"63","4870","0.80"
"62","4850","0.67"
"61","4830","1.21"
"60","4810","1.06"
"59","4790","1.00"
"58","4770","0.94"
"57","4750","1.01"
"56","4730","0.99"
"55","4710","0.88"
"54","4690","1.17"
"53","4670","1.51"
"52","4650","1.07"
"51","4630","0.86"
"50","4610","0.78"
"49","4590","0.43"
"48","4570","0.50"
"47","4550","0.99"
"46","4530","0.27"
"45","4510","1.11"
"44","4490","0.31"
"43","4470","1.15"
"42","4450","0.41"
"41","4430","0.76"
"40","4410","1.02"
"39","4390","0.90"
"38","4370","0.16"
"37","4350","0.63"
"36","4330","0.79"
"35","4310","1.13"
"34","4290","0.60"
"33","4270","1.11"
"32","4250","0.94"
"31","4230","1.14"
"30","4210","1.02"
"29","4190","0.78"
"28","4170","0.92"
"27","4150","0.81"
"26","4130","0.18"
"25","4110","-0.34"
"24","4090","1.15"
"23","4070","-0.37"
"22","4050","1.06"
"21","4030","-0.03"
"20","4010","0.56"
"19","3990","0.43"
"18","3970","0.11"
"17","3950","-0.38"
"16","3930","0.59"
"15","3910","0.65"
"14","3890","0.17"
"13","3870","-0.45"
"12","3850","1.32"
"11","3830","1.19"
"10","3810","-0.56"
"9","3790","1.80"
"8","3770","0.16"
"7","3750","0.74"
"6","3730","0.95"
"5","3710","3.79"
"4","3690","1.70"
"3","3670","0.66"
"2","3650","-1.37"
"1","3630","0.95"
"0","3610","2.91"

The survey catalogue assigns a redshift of 0.278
